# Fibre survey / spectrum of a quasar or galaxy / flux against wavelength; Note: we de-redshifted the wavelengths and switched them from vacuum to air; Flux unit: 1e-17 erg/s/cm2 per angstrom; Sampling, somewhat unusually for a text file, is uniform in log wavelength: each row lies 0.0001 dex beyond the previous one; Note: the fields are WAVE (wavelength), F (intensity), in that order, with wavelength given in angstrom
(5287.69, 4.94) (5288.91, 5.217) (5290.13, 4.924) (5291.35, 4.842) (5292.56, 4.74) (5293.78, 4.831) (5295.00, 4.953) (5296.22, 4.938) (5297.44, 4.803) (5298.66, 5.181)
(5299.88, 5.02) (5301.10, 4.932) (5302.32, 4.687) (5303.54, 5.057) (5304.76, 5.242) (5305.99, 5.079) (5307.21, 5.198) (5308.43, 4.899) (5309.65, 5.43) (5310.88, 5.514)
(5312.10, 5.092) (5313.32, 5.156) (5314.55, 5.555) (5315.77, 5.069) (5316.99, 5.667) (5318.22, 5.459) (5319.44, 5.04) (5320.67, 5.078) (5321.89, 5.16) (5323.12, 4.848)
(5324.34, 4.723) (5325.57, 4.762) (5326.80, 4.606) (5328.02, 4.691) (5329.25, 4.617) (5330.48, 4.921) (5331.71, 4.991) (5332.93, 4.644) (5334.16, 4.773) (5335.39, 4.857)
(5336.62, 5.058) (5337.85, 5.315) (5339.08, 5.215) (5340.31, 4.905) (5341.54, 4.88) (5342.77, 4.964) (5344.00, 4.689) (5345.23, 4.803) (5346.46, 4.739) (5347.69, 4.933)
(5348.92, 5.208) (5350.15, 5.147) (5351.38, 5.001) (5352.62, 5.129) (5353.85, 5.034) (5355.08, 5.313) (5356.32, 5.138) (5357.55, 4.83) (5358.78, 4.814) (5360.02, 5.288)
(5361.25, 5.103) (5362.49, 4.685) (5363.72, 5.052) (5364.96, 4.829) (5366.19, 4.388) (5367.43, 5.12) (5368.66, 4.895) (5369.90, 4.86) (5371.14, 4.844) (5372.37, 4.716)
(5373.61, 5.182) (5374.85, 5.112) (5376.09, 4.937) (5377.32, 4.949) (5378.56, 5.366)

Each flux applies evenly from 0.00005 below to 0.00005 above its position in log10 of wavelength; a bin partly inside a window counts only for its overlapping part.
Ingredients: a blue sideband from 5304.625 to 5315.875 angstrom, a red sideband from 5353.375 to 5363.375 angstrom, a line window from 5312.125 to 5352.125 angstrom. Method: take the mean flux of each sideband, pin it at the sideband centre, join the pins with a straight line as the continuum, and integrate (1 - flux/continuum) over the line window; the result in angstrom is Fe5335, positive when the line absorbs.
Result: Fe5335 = 1.18 angstrom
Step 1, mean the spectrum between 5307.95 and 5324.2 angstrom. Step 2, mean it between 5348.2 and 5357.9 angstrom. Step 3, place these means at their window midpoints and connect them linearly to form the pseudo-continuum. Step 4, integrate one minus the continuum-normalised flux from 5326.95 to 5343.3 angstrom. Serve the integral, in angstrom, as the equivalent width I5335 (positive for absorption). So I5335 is 0.8 angstrom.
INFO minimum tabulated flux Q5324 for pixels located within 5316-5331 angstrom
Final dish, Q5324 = 4.606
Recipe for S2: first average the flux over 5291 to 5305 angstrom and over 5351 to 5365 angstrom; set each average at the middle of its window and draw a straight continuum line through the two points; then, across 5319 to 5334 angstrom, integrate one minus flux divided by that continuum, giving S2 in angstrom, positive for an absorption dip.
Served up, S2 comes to 0.42 angstrom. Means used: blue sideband 4.93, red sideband 5.02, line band 4.84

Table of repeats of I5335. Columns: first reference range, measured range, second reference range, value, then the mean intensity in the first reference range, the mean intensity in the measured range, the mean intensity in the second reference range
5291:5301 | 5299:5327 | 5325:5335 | -1.6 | 4.92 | 5.11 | 4.75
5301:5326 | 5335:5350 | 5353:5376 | 0.2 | 5.13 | 4.97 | 4.96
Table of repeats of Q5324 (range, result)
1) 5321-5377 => 4.388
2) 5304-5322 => 4.899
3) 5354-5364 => 4.685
